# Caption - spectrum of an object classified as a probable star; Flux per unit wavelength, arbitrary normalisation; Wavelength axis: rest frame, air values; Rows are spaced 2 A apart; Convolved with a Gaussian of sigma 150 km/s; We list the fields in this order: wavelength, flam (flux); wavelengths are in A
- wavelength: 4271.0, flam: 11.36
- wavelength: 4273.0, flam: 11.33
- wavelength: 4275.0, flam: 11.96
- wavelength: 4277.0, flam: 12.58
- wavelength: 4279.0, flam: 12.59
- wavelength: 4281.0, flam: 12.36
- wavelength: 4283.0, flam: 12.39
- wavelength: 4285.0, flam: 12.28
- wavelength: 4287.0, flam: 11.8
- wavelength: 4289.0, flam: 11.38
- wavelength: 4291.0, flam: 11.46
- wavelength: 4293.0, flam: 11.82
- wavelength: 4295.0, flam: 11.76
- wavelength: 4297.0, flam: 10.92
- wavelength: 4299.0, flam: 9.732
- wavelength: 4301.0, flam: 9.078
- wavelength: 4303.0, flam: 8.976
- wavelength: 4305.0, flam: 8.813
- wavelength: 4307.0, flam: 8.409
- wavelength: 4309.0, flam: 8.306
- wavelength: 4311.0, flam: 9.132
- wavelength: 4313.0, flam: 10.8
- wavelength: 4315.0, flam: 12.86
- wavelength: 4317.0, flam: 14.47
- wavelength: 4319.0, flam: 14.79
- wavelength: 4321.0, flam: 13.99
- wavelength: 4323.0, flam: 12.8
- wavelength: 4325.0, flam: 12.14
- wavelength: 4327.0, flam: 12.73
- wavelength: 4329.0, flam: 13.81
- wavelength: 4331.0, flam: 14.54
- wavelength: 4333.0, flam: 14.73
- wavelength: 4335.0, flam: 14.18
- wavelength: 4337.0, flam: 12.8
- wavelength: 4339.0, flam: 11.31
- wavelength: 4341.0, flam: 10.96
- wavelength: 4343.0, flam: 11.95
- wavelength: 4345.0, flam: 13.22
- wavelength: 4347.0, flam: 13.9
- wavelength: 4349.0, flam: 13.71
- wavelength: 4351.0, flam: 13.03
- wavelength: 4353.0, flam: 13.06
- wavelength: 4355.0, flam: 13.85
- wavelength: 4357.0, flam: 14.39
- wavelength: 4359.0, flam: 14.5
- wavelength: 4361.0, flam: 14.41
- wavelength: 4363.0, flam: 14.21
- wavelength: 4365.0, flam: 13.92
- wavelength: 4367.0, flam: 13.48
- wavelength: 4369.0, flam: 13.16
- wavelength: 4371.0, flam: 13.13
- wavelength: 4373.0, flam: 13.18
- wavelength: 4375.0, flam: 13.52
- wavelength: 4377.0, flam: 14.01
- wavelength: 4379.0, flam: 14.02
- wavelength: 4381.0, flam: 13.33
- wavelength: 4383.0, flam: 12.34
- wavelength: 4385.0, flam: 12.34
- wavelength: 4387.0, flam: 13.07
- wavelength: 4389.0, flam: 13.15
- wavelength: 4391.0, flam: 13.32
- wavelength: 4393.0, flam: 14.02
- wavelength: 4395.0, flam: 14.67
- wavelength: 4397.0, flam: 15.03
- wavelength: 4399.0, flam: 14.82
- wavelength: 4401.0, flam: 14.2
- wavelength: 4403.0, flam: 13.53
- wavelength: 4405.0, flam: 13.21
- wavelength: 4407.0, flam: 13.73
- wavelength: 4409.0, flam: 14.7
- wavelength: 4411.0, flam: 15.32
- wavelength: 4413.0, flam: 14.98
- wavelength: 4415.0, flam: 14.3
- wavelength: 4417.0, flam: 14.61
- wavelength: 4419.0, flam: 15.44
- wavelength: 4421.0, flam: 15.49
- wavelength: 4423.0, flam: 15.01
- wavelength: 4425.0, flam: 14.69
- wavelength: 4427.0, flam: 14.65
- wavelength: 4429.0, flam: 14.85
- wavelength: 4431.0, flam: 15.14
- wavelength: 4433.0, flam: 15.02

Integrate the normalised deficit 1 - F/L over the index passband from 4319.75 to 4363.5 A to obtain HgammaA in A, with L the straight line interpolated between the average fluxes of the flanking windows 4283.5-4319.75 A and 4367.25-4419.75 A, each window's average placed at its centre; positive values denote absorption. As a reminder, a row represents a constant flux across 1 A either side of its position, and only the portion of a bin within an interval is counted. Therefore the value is -4.2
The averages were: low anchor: 10.9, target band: 13.4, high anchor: 13.9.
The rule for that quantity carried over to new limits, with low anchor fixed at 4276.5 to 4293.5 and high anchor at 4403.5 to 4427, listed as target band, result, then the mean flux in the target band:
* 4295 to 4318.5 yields 4.1 A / 10.3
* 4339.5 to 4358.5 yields 0.3 A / 13.1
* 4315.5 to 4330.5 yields -0.8 A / 13.5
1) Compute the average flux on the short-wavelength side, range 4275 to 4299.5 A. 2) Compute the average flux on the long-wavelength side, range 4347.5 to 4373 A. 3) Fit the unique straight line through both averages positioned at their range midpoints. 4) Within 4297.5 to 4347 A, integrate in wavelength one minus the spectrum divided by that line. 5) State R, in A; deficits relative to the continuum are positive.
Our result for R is 3.37 A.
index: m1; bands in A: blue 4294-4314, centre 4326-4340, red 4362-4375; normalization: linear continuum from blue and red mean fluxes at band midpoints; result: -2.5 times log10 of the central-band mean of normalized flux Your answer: -0.18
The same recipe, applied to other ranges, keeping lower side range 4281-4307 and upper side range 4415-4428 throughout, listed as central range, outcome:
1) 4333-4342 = -0.03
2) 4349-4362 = -0.09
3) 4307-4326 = -0.03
